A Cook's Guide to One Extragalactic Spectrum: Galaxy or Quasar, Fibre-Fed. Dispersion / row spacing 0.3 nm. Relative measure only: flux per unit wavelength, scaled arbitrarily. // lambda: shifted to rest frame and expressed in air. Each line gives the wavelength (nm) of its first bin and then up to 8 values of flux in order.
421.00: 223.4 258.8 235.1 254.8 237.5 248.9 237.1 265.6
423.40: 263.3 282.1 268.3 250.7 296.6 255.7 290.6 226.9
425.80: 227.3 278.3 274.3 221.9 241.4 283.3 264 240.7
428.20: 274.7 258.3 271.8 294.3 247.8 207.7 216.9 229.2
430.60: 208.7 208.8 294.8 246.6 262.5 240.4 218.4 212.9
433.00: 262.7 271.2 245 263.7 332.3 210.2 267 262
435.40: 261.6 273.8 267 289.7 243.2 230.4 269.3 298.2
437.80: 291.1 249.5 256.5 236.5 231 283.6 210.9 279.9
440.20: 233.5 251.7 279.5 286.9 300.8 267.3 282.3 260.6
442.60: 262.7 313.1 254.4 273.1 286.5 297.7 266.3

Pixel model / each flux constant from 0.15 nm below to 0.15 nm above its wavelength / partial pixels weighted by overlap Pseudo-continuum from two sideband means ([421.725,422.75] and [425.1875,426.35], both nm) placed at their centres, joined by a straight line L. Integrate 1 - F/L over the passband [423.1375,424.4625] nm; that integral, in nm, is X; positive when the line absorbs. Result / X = -0.09 nm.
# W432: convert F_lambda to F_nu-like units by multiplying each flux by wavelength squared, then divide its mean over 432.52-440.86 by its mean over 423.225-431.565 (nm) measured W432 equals 1.1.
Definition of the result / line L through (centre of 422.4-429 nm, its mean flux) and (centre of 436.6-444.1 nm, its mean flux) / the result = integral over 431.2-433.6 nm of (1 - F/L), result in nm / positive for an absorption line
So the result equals 0.14 nm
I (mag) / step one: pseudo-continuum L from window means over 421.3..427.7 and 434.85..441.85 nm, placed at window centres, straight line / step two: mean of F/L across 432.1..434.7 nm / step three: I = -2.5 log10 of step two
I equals 0.04 mag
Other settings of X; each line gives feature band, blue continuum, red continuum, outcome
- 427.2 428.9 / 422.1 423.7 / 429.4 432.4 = -0.16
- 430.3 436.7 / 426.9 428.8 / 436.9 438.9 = 0.21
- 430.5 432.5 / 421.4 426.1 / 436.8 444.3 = 0.16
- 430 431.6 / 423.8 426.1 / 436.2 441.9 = 0.16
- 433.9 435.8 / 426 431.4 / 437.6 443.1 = -0.06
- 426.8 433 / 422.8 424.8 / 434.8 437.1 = 0.43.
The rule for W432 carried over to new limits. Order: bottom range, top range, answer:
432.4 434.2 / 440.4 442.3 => 1.13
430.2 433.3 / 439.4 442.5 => 1.15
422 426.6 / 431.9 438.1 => 1.05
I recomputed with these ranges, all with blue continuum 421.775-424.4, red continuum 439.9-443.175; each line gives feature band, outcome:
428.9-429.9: 0.05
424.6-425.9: 0.01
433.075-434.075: 0.02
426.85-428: 0.01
